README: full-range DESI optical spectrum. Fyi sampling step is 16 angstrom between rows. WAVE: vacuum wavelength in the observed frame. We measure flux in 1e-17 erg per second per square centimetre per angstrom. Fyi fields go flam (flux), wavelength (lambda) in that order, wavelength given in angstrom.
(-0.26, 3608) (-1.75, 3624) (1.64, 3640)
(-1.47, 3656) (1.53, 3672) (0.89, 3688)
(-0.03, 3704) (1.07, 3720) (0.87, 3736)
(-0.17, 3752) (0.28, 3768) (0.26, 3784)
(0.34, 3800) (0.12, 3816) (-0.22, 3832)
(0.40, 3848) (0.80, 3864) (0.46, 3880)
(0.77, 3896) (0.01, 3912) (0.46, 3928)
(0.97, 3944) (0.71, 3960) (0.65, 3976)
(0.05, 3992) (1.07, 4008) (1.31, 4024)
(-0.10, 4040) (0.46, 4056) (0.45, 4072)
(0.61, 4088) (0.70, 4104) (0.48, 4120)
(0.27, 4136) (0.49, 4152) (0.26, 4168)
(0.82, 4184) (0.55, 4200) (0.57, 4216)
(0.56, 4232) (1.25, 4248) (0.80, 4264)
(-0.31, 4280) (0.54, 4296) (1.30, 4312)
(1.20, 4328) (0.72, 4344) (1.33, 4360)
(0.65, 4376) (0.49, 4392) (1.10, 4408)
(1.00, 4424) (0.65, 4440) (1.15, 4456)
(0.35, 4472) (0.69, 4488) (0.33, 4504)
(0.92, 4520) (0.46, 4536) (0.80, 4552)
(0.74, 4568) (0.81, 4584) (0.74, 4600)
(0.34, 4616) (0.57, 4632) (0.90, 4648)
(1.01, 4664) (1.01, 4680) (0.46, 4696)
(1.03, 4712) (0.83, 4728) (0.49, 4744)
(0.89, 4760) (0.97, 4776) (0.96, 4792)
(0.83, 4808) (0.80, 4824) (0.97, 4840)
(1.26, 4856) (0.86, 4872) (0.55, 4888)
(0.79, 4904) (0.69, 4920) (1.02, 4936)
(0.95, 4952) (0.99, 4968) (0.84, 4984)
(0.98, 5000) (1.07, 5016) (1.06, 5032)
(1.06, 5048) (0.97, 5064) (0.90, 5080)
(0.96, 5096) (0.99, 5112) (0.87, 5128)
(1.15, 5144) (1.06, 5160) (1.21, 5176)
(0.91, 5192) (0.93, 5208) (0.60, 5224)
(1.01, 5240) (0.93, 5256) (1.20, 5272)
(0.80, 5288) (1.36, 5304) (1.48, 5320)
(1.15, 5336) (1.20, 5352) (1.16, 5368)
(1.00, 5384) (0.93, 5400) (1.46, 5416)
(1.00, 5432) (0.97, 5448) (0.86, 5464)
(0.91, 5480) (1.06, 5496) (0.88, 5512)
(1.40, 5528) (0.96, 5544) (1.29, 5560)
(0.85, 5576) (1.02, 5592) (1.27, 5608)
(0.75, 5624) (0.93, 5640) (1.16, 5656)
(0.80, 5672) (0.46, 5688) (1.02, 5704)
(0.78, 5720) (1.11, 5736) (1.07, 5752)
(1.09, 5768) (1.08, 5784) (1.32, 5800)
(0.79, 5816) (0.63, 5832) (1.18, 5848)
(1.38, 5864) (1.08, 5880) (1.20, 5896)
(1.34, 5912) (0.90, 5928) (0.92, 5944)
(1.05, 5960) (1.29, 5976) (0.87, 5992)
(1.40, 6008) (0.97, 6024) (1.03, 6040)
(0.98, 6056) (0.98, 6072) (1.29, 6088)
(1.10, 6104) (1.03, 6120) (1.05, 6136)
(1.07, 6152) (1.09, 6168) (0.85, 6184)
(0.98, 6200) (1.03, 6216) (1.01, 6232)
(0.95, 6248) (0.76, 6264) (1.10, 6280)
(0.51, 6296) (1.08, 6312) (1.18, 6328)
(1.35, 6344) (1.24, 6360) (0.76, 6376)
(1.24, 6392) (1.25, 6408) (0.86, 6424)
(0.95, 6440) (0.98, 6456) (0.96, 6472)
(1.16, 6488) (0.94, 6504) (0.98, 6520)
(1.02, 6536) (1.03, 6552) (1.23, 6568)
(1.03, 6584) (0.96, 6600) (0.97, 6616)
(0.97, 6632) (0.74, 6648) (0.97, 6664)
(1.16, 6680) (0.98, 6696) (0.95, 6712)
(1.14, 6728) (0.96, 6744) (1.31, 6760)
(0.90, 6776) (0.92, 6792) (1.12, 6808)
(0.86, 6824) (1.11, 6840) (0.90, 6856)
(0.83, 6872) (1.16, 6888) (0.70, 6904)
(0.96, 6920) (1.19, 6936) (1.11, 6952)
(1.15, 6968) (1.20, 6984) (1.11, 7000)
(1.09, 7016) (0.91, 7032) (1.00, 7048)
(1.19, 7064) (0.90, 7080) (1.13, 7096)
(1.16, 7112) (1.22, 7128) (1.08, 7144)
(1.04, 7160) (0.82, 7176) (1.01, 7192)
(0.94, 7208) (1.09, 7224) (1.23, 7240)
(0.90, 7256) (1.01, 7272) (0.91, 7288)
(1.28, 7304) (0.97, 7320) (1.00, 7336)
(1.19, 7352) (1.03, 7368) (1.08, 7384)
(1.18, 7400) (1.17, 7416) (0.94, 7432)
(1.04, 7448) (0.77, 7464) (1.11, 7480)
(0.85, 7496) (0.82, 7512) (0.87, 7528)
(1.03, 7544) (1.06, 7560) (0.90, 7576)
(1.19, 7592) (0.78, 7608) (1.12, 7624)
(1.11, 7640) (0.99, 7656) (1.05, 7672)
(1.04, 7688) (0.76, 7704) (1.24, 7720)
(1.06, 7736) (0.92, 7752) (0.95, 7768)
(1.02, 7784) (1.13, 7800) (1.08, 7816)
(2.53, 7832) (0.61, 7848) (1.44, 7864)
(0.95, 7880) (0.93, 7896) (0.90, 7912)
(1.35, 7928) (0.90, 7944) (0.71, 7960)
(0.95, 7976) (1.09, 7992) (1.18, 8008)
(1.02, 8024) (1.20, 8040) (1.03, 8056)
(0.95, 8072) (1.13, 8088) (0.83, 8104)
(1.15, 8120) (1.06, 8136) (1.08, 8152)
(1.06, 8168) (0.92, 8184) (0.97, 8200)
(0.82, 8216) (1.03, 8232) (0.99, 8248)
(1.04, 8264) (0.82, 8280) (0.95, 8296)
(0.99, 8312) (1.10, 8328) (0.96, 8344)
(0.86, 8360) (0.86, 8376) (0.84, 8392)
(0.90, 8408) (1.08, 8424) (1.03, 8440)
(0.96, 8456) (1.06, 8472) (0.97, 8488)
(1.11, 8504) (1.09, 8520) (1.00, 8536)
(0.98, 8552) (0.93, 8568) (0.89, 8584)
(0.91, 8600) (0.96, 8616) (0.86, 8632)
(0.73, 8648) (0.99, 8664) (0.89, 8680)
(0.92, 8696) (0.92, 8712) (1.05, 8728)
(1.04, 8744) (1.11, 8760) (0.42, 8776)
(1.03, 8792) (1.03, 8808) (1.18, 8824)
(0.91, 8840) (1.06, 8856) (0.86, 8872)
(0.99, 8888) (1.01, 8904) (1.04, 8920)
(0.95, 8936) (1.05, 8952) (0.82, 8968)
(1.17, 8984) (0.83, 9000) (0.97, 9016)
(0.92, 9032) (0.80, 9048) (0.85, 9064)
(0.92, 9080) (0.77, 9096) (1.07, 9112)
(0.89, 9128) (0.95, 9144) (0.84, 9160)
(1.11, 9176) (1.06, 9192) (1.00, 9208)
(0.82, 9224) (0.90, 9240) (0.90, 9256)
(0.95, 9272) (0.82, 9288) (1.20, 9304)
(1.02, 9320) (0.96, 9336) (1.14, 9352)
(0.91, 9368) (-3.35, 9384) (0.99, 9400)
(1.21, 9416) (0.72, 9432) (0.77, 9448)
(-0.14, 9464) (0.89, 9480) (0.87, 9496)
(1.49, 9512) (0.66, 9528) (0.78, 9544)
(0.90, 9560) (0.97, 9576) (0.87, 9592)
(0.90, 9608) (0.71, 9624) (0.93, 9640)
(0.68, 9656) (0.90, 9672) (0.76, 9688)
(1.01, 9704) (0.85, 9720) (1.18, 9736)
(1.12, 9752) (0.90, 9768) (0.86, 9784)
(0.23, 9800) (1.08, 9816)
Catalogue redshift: 0.193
